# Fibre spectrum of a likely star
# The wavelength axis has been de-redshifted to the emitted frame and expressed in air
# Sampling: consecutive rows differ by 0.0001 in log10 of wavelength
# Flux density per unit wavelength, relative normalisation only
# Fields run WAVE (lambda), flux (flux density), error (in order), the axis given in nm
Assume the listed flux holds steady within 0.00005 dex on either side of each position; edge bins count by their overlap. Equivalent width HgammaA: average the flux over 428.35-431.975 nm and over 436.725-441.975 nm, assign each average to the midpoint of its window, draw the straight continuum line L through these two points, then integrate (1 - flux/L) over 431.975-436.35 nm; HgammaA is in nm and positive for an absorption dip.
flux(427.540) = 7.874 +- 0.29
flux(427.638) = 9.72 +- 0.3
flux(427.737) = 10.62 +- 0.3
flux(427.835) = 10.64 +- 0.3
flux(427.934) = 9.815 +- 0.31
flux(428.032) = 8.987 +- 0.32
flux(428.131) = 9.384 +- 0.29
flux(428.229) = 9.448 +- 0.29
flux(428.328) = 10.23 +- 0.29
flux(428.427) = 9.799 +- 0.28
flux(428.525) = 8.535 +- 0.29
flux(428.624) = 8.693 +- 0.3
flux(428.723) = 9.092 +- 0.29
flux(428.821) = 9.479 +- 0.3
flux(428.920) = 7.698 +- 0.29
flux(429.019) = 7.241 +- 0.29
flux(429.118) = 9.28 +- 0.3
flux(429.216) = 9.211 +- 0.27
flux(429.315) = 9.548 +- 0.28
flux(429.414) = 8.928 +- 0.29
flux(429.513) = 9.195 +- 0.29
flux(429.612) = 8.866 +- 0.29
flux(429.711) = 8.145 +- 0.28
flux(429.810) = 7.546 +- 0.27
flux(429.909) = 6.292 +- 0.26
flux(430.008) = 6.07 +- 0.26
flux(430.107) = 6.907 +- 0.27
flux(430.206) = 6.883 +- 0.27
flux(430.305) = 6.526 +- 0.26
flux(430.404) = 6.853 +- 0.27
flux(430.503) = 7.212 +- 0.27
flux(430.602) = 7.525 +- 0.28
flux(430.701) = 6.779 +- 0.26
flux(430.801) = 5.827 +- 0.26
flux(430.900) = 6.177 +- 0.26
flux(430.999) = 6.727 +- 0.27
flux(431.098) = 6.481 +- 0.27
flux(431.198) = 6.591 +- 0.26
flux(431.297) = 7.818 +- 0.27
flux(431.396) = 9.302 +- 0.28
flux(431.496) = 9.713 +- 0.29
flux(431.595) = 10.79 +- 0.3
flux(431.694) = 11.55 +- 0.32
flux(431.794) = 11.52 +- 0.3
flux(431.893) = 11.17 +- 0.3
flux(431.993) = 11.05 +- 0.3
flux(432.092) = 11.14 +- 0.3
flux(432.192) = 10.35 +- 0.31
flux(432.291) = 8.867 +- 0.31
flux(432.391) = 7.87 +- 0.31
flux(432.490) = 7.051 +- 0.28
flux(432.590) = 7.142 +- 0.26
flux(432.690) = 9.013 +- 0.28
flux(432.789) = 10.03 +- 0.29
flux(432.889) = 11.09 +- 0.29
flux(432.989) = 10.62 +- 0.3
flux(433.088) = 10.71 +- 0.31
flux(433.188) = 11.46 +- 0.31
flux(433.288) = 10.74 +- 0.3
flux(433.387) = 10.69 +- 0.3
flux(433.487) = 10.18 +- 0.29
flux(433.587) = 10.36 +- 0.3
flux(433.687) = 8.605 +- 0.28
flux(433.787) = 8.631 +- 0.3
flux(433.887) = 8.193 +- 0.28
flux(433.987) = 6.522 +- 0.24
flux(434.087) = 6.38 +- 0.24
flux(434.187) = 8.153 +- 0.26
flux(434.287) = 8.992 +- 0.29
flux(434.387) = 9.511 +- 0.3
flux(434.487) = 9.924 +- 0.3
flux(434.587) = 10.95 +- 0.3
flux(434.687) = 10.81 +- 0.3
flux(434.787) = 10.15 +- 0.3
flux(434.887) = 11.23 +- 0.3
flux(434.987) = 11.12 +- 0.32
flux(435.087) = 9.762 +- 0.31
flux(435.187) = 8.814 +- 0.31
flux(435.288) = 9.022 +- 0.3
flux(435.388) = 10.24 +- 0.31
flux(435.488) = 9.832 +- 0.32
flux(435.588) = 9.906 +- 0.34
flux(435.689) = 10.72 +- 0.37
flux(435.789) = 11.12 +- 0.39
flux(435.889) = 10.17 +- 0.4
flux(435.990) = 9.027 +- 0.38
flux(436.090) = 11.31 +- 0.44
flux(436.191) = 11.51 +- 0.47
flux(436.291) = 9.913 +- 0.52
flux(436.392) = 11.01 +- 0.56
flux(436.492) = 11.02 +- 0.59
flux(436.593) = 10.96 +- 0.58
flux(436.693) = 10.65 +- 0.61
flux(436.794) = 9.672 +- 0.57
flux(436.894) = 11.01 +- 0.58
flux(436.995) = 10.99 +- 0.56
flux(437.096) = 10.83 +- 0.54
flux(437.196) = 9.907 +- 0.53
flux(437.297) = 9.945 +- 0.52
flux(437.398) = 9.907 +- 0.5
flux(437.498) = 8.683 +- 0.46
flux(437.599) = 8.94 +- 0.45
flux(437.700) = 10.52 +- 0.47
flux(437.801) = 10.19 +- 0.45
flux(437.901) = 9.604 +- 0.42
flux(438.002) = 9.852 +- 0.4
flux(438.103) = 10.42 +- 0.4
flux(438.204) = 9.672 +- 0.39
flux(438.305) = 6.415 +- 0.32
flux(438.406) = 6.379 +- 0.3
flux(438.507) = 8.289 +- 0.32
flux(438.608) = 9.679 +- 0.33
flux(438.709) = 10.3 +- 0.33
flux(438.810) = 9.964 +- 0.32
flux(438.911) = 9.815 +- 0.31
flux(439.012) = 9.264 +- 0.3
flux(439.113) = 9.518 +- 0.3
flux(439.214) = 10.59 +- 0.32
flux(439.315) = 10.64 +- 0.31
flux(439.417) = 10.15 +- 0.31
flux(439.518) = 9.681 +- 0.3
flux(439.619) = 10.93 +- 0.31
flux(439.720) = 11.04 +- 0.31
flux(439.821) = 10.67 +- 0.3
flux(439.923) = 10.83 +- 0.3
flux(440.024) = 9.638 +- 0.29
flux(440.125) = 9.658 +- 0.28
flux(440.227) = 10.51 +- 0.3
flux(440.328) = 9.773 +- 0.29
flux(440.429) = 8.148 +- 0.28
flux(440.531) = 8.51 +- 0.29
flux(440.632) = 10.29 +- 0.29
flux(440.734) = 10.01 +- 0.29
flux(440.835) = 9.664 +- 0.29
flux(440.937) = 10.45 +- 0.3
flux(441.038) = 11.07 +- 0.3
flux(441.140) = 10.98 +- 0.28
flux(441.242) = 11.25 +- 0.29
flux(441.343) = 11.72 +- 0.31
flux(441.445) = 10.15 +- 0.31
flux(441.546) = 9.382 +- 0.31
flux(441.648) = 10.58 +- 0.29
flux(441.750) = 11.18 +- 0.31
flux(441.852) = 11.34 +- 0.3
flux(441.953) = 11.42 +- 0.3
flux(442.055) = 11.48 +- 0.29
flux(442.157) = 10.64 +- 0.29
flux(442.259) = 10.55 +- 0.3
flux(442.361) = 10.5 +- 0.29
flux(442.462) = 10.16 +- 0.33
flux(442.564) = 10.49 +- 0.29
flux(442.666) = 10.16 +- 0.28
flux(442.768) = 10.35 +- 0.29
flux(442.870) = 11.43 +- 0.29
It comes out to -0.35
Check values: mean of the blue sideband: 8.26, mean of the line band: 9.74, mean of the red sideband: 10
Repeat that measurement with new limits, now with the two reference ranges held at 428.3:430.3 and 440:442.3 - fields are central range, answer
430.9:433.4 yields -0.19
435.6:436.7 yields -0.13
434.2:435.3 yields -0.09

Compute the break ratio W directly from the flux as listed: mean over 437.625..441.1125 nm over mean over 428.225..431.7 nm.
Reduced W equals 1.21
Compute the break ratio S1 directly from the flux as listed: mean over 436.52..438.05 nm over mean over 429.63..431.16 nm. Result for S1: 1.48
